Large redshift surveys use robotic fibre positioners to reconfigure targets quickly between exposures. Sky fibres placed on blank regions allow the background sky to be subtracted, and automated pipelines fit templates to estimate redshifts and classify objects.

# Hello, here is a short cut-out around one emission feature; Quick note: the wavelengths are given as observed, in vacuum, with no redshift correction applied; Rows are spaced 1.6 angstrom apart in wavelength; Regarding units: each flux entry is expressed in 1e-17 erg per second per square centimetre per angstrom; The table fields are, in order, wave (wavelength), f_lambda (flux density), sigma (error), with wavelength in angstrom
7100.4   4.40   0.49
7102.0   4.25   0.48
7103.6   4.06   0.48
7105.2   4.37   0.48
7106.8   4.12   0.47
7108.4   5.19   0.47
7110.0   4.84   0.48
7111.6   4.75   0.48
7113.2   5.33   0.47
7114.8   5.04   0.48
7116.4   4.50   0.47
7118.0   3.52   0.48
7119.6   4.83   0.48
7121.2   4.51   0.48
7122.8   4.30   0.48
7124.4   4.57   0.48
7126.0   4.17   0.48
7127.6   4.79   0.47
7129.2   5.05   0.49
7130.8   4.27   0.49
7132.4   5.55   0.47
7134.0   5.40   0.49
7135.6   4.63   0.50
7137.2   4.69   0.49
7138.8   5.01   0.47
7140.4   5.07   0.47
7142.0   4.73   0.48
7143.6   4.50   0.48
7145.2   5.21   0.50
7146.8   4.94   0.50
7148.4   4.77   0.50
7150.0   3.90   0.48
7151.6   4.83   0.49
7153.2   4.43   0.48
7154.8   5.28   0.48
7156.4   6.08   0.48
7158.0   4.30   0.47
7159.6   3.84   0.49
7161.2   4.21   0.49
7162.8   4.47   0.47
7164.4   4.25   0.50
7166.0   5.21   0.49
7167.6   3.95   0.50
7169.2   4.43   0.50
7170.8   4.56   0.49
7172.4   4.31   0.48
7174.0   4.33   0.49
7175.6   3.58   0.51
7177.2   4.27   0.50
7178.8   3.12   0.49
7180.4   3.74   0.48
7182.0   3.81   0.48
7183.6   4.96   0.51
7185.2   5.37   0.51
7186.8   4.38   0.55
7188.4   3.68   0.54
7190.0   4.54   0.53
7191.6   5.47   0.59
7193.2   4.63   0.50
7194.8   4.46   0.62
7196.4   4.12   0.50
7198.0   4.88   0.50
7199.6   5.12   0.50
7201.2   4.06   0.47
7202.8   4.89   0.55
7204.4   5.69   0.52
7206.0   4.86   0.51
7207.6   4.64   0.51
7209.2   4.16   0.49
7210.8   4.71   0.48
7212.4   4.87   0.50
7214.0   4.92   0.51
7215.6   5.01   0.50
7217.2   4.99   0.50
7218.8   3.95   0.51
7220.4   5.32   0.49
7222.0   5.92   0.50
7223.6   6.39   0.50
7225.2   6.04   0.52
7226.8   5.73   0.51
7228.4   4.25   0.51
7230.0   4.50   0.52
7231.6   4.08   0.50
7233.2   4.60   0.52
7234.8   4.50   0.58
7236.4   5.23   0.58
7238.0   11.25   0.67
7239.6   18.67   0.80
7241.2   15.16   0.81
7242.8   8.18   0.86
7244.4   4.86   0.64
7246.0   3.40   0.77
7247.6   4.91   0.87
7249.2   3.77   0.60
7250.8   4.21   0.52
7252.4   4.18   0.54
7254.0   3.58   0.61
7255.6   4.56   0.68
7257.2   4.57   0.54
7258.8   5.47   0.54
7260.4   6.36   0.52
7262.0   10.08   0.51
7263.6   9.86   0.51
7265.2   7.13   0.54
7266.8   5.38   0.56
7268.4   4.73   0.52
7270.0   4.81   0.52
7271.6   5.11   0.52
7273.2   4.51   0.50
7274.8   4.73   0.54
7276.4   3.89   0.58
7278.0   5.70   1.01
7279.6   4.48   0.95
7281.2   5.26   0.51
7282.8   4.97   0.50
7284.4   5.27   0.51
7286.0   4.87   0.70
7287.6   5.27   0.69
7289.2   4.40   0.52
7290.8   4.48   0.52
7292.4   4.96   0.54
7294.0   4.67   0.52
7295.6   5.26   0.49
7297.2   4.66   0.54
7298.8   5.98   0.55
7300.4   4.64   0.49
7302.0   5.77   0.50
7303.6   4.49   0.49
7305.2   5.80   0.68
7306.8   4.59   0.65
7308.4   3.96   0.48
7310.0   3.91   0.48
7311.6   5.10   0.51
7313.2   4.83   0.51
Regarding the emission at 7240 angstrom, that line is H-alpha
